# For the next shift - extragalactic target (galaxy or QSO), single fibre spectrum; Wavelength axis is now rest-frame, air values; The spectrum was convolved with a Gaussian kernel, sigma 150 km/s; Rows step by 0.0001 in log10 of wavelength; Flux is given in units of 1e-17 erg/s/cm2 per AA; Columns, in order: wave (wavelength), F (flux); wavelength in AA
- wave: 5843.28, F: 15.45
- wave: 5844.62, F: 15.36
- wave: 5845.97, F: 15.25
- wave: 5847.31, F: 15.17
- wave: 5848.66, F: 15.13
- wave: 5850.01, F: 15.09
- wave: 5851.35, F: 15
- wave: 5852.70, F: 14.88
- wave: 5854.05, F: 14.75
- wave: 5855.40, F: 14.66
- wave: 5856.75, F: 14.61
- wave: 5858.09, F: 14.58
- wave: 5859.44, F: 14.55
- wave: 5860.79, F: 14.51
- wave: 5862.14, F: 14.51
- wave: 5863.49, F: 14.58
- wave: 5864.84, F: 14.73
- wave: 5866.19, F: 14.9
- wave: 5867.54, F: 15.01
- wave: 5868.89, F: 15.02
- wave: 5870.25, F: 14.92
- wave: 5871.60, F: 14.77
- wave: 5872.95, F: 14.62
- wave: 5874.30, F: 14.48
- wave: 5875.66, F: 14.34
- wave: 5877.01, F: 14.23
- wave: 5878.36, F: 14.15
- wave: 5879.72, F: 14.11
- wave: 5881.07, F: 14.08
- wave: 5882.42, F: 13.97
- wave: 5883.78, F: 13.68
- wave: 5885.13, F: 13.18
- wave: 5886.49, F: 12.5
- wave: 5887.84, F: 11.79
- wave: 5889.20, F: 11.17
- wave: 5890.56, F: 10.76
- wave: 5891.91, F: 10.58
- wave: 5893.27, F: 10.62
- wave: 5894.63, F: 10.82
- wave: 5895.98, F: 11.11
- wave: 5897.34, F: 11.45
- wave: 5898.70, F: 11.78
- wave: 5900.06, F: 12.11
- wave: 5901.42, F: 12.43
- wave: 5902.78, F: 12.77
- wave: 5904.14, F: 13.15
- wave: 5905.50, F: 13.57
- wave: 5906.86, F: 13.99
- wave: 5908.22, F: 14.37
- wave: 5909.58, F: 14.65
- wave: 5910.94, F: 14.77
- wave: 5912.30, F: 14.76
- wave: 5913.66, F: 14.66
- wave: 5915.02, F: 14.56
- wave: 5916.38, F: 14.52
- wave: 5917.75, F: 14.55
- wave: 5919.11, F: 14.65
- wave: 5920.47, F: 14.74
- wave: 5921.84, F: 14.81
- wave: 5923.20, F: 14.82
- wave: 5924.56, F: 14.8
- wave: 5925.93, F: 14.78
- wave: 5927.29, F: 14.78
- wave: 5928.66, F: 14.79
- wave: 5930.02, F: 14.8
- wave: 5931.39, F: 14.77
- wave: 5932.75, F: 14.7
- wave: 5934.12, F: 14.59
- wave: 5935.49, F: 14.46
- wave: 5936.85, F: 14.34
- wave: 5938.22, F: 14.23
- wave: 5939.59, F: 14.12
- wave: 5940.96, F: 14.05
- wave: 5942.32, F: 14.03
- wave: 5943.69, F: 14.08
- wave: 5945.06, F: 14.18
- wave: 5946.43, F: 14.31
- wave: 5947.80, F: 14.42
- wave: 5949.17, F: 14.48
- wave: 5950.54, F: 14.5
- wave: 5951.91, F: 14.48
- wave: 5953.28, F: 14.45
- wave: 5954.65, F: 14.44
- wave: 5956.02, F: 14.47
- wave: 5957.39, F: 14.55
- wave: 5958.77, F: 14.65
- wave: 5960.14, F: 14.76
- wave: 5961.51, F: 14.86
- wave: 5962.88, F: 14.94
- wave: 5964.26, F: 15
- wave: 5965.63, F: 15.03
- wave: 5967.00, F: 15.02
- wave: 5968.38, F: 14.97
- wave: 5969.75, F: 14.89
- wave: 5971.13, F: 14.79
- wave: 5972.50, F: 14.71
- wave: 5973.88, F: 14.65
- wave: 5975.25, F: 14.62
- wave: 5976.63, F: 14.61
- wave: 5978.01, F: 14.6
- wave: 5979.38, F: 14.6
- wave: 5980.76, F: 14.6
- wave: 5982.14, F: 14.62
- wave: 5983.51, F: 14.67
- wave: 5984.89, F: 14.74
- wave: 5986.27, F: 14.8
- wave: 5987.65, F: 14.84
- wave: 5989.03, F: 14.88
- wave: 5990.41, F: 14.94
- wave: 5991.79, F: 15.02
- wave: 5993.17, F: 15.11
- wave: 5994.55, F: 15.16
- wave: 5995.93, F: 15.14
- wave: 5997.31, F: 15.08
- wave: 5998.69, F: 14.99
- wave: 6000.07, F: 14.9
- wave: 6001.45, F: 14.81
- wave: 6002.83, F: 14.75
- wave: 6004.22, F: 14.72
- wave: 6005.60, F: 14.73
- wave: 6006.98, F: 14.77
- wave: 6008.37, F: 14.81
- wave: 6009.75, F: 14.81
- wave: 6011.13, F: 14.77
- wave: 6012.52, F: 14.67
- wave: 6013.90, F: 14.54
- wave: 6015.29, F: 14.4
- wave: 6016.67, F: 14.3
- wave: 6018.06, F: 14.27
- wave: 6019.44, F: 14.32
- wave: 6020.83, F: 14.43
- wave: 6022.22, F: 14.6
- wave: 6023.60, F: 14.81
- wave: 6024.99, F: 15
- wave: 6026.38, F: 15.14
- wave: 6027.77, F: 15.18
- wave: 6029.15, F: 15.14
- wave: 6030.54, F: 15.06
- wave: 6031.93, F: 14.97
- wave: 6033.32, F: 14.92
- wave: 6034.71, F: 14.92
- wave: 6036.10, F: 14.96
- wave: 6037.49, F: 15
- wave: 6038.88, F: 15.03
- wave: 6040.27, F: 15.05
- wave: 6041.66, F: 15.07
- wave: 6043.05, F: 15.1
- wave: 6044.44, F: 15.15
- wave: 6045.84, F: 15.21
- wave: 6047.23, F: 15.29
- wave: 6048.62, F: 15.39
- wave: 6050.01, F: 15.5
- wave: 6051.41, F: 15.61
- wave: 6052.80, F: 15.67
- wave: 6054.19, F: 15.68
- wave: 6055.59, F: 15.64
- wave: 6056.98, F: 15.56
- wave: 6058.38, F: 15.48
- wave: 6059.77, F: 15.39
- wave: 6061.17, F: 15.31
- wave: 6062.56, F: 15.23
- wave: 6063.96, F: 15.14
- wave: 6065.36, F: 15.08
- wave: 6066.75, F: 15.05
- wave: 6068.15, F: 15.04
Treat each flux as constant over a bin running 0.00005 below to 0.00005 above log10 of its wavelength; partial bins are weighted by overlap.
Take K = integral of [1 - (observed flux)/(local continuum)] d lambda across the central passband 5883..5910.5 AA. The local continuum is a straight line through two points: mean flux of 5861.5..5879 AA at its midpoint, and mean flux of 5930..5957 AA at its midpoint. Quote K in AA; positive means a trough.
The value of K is 4.15 AA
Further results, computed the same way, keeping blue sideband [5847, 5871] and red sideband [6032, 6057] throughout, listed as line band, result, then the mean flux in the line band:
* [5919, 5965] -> 1.4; 14.6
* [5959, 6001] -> 0.7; 14.9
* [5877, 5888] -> 1.0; 13.6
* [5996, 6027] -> 0.9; 14.7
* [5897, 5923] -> 1.9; 13.9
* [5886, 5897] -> 2.8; 11.2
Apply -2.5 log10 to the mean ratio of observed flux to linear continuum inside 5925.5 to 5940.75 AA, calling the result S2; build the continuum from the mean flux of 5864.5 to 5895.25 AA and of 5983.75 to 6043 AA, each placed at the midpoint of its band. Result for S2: -0.04 mag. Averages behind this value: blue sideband 13.4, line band 14.6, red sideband 14.8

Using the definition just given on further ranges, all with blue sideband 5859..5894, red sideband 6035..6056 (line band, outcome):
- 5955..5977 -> -0.02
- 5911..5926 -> -0.05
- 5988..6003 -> -0.01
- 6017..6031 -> 0.02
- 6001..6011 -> 0.01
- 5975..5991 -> 0.00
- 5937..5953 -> 0.00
